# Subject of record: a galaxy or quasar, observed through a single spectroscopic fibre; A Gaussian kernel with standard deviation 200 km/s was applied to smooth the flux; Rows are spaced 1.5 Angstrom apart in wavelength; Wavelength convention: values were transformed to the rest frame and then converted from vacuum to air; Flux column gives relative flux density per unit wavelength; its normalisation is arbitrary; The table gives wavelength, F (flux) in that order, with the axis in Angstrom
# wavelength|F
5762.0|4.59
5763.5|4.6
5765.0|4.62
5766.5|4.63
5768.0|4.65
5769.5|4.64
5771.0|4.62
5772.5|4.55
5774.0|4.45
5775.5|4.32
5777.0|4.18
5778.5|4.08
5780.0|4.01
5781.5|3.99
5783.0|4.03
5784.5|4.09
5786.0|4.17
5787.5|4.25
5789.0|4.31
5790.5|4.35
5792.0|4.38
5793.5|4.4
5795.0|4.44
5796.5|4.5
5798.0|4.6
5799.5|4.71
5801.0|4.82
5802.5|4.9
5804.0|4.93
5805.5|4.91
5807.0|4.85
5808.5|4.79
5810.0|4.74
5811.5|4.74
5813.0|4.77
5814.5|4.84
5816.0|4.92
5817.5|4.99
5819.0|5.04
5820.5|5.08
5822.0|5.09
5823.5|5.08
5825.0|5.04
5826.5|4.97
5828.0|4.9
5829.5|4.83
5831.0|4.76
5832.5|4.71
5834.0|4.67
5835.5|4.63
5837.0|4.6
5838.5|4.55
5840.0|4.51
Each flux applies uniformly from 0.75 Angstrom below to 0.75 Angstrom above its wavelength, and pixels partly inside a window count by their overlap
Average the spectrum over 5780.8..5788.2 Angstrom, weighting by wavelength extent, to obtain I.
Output 4.11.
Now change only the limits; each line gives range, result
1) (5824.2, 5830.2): 4.94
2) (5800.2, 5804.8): 4.88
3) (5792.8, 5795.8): 4.42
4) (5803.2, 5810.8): 4.84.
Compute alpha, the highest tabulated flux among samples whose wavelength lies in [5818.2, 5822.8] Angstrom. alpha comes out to 5.09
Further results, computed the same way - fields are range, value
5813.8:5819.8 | 5.04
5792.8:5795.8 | 4.44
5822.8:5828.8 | 5.08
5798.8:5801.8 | 4.82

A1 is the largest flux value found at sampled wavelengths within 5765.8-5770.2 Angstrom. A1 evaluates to 4.65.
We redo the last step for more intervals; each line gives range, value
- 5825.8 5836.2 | 4.97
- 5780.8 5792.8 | 4.38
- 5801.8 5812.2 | 4.93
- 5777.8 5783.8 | 4.08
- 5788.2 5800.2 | 4.71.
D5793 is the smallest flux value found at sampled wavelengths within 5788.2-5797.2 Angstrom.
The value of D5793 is 4.31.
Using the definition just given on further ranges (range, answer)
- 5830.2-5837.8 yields 4.6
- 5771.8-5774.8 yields 4.45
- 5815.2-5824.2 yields 4.92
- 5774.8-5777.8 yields 4.18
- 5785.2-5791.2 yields 4.17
